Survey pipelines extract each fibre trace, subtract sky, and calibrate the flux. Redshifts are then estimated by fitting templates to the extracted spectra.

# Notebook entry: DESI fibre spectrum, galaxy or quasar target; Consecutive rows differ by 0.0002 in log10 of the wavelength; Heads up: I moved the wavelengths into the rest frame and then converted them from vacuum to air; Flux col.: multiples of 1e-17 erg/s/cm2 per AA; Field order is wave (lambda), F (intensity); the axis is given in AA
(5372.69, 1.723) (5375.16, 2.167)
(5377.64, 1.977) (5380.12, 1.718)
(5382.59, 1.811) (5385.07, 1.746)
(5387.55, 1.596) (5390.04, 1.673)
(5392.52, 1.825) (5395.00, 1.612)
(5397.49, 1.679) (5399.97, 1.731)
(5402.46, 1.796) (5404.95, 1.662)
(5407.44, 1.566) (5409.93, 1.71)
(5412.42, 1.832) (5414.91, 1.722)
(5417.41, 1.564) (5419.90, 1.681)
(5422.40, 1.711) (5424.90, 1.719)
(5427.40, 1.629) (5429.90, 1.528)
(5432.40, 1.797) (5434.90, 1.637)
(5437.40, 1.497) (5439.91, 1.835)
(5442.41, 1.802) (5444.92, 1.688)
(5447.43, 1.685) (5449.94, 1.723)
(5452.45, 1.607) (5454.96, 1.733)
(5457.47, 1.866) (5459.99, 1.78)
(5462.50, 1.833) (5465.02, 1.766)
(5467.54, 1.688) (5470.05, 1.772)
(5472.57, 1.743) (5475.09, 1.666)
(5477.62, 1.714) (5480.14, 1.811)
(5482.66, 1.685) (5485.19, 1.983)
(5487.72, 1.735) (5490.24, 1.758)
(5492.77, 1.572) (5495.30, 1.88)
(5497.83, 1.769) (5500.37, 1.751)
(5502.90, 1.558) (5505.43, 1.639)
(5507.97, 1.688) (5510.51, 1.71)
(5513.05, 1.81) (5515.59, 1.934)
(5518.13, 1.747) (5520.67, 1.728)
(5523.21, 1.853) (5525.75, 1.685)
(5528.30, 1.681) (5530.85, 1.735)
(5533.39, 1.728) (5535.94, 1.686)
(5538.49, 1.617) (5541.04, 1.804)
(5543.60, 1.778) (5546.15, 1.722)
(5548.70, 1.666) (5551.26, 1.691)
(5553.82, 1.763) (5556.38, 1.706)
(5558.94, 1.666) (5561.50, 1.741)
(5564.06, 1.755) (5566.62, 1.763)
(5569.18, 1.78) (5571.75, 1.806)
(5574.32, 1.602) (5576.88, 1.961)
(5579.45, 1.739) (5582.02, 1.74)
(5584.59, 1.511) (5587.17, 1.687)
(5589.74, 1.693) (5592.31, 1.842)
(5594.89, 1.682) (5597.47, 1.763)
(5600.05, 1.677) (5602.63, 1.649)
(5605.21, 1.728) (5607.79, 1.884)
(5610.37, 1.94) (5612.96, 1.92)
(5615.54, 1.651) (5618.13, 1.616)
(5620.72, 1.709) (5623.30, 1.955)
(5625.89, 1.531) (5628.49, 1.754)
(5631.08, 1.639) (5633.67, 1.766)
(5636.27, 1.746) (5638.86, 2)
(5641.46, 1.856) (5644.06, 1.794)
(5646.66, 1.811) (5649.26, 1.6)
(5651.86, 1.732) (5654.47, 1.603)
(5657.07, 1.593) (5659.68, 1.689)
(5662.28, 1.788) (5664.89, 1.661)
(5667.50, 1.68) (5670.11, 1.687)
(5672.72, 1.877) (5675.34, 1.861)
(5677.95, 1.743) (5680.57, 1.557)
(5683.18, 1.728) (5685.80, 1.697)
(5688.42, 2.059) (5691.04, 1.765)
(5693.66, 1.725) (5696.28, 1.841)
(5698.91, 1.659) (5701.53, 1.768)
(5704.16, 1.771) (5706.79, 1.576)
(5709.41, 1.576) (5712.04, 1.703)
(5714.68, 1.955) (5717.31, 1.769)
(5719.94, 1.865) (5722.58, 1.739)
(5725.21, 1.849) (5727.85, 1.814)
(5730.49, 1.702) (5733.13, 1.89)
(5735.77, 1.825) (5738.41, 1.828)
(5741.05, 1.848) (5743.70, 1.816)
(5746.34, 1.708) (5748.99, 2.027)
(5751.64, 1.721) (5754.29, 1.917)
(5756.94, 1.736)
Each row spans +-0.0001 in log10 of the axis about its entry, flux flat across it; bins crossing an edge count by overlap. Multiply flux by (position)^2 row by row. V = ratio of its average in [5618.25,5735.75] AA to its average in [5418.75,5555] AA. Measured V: 1.09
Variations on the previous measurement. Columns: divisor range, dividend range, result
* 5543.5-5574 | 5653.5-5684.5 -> 1.03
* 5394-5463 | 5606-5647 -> 1.13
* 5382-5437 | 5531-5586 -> 1.08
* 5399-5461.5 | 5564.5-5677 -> 1.10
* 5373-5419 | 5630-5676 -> 1.10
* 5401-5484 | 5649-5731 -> 1.11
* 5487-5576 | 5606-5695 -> 1.06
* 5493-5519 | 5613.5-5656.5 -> 1.04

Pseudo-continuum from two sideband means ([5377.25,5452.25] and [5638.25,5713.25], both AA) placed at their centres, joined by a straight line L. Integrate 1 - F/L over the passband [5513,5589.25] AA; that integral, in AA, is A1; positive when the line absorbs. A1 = -0.7 AA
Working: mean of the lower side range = 1.7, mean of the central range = 1.73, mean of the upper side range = 1.74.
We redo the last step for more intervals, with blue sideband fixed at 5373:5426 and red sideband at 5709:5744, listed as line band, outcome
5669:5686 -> 0.5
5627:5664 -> 1.0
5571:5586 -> 0.4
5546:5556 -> 0.3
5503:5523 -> 0.2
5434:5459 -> 0.5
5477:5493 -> -0.1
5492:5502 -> 0.1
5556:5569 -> 0.3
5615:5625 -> 0.3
